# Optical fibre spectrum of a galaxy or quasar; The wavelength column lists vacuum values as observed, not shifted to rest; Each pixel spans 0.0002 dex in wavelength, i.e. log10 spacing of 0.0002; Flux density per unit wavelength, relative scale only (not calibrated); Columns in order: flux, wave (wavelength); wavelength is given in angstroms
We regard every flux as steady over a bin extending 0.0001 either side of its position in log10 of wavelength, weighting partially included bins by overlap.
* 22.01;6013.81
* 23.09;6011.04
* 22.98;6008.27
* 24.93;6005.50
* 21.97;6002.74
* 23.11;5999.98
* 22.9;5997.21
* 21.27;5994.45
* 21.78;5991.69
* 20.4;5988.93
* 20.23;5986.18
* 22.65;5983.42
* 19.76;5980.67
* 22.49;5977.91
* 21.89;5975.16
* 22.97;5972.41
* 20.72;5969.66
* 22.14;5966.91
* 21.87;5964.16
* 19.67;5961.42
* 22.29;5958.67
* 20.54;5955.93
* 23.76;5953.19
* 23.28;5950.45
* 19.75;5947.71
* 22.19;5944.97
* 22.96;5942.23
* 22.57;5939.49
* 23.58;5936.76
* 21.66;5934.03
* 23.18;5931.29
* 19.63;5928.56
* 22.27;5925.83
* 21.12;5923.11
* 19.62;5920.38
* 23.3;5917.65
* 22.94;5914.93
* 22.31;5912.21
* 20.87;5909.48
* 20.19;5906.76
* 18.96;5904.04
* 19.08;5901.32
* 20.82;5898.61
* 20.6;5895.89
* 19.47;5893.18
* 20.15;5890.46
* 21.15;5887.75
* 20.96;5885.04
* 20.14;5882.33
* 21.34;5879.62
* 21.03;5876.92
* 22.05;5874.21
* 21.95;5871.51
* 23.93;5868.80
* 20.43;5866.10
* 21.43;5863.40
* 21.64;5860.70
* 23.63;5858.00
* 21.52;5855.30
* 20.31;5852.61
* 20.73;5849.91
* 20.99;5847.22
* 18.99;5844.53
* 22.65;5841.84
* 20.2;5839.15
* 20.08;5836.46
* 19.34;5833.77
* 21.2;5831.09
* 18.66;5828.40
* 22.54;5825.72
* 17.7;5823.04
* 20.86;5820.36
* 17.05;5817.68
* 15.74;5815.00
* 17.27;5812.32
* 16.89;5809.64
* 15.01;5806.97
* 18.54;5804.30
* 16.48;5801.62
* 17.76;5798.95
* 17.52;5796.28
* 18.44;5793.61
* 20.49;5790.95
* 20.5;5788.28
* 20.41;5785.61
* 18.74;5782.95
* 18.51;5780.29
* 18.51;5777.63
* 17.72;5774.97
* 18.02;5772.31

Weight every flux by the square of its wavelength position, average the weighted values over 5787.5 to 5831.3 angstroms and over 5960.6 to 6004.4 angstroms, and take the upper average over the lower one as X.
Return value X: 1.26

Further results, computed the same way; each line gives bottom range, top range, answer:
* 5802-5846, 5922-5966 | 1.21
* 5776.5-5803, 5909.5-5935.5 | 1.21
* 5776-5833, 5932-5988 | 1.24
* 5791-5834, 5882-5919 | 1.18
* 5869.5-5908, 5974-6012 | 1.11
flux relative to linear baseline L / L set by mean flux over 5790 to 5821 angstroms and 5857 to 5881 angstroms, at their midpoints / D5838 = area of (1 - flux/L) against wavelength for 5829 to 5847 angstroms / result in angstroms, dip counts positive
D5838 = -0.5 angstroms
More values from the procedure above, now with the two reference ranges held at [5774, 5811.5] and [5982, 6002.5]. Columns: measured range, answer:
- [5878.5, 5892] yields -0.57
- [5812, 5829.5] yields 0.12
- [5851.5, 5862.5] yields -1.37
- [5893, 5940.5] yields -1.91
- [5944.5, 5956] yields -0.55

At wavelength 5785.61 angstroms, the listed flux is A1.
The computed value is 20.41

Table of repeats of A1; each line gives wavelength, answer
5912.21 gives 22.31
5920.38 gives 19.62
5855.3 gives 21.52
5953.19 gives 23.76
